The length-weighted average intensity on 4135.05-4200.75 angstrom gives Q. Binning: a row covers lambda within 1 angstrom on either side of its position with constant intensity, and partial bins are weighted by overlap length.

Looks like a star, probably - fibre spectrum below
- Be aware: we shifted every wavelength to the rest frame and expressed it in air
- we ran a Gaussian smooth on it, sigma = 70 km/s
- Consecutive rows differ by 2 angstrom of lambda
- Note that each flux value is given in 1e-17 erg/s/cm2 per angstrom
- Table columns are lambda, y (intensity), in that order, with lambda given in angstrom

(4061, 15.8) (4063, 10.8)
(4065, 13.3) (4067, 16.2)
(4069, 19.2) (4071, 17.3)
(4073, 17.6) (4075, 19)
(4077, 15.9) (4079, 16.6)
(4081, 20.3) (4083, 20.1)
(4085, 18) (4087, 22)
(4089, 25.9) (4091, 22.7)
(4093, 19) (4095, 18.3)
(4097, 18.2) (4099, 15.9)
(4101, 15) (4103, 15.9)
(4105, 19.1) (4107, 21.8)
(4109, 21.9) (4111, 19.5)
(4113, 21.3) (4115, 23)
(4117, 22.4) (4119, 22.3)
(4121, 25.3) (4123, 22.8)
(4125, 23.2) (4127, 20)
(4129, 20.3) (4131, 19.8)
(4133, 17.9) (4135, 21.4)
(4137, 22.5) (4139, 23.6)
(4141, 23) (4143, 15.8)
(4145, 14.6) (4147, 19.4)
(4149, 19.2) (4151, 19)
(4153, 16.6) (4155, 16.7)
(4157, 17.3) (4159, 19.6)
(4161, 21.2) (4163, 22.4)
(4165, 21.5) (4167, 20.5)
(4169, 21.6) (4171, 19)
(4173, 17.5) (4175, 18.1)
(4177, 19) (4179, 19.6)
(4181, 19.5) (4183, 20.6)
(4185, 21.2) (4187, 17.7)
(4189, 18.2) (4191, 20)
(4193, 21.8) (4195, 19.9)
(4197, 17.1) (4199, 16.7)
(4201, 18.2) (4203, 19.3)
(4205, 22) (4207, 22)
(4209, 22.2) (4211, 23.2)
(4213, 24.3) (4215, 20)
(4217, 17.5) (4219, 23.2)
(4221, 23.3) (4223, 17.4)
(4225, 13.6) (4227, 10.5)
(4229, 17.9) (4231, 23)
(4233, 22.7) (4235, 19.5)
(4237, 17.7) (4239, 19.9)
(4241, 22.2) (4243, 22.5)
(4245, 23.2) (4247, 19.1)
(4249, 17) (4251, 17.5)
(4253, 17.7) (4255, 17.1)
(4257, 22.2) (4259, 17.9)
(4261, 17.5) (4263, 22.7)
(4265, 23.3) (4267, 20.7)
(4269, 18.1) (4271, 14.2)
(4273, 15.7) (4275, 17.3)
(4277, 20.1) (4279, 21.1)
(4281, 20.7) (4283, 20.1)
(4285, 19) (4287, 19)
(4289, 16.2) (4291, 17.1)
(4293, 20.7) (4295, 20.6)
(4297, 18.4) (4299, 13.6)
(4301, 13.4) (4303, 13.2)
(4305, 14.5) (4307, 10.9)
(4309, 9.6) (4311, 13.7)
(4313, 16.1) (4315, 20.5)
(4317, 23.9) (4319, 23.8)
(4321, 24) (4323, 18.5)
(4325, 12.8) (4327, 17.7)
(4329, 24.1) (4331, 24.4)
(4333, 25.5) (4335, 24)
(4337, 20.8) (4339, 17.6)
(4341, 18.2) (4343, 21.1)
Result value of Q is 19.4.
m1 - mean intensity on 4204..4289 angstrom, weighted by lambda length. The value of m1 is 19.6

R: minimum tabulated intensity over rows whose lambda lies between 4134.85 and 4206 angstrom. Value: 14.6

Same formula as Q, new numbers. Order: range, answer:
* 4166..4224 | 20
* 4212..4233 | 19.2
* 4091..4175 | 19.9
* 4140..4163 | 18.6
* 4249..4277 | 18.6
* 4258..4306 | 18.1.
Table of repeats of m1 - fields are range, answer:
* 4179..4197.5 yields 19.6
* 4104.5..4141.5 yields 21.7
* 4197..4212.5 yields 20.4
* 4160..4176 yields 20.2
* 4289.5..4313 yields 15.1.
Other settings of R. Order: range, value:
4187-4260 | 10.5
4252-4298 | 14.2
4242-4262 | 17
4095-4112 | 15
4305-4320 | 9.6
